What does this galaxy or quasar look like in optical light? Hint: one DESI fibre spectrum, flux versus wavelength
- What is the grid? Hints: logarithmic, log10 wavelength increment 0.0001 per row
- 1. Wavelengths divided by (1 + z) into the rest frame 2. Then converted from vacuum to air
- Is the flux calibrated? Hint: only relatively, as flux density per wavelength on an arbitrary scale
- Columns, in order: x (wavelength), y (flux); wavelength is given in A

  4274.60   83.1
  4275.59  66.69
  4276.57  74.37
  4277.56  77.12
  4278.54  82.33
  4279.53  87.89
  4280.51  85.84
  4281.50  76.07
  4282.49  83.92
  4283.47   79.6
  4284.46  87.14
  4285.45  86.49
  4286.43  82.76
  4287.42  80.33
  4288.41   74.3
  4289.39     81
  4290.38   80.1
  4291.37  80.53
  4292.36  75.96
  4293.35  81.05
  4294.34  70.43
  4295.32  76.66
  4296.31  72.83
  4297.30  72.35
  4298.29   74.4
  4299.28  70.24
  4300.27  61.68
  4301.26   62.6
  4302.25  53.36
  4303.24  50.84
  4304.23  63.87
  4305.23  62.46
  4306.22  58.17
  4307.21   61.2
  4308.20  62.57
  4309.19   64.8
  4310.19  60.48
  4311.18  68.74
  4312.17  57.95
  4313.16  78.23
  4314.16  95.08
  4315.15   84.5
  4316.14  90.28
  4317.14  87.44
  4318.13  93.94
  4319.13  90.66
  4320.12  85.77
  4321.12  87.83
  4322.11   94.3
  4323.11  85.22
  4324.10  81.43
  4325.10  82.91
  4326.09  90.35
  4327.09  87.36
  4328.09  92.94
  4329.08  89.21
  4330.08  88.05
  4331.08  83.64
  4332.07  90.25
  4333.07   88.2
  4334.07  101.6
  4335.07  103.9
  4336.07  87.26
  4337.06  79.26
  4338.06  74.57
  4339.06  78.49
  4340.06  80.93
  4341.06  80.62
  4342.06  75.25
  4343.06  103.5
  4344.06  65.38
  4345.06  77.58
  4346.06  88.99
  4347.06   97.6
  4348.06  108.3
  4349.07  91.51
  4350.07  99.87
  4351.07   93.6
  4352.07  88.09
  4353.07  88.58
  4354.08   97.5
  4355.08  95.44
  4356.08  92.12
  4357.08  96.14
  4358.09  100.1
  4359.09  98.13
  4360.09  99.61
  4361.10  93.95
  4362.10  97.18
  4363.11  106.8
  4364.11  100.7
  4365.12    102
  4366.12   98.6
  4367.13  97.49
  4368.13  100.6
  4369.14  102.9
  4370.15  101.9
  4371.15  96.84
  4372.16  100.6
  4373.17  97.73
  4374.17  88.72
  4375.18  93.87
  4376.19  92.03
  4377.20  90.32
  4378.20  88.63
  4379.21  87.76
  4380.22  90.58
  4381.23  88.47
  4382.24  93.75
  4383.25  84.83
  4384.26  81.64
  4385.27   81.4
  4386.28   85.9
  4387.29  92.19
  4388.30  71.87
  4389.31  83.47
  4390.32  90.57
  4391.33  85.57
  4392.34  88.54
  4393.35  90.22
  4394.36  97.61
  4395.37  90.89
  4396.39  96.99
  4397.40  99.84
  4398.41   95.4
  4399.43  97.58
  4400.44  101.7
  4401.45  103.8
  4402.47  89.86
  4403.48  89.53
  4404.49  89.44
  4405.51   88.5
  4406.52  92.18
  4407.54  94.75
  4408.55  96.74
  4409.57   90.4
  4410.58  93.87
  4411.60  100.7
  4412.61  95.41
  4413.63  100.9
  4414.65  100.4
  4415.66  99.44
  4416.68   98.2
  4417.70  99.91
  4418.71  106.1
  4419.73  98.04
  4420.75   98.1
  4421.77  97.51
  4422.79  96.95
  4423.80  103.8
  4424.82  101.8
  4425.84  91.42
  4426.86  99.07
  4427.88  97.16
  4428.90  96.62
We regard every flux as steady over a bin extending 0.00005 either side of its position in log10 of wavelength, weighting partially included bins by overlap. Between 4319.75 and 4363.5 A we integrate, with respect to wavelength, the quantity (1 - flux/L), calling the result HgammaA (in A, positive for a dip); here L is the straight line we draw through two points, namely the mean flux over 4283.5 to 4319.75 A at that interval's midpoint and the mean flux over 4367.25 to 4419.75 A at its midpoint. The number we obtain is -4.1 A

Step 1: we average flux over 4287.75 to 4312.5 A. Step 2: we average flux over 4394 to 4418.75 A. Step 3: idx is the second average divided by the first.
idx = 1.4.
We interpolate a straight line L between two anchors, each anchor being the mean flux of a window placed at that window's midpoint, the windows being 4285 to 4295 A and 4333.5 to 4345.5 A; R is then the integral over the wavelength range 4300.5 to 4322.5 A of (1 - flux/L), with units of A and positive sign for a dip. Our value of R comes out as 2.2 A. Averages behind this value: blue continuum 79.3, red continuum 84.1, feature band 73.2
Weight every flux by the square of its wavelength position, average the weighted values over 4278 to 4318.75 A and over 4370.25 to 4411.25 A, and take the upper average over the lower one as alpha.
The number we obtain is 1.3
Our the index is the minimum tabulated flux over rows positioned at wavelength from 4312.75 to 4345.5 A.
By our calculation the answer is 65.38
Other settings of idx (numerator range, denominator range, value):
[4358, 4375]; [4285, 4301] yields 1.30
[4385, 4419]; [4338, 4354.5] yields 1.06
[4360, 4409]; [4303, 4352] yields 1.13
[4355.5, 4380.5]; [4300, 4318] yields 1.41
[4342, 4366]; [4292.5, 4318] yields 1.35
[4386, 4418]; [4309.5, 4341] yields 1.10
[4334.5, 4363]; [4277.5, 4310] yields 1.24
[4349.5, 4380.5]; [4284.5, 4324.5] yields 1.28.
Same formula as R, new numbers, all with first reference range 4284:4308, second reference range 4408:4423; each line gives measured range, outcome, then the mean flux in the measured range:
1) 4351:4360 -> -1.0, 94.8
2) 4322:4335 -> -1.7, 89.2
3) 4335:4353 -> -1.1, 87.1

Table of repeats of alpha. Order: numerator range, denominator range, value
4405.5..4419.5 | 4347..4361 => 1.04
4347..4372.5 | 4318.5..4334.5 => 1.12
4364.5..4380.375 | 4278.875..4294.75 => 1.23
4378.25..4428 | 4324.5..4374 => 1.04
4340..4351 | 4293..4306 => 1.36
